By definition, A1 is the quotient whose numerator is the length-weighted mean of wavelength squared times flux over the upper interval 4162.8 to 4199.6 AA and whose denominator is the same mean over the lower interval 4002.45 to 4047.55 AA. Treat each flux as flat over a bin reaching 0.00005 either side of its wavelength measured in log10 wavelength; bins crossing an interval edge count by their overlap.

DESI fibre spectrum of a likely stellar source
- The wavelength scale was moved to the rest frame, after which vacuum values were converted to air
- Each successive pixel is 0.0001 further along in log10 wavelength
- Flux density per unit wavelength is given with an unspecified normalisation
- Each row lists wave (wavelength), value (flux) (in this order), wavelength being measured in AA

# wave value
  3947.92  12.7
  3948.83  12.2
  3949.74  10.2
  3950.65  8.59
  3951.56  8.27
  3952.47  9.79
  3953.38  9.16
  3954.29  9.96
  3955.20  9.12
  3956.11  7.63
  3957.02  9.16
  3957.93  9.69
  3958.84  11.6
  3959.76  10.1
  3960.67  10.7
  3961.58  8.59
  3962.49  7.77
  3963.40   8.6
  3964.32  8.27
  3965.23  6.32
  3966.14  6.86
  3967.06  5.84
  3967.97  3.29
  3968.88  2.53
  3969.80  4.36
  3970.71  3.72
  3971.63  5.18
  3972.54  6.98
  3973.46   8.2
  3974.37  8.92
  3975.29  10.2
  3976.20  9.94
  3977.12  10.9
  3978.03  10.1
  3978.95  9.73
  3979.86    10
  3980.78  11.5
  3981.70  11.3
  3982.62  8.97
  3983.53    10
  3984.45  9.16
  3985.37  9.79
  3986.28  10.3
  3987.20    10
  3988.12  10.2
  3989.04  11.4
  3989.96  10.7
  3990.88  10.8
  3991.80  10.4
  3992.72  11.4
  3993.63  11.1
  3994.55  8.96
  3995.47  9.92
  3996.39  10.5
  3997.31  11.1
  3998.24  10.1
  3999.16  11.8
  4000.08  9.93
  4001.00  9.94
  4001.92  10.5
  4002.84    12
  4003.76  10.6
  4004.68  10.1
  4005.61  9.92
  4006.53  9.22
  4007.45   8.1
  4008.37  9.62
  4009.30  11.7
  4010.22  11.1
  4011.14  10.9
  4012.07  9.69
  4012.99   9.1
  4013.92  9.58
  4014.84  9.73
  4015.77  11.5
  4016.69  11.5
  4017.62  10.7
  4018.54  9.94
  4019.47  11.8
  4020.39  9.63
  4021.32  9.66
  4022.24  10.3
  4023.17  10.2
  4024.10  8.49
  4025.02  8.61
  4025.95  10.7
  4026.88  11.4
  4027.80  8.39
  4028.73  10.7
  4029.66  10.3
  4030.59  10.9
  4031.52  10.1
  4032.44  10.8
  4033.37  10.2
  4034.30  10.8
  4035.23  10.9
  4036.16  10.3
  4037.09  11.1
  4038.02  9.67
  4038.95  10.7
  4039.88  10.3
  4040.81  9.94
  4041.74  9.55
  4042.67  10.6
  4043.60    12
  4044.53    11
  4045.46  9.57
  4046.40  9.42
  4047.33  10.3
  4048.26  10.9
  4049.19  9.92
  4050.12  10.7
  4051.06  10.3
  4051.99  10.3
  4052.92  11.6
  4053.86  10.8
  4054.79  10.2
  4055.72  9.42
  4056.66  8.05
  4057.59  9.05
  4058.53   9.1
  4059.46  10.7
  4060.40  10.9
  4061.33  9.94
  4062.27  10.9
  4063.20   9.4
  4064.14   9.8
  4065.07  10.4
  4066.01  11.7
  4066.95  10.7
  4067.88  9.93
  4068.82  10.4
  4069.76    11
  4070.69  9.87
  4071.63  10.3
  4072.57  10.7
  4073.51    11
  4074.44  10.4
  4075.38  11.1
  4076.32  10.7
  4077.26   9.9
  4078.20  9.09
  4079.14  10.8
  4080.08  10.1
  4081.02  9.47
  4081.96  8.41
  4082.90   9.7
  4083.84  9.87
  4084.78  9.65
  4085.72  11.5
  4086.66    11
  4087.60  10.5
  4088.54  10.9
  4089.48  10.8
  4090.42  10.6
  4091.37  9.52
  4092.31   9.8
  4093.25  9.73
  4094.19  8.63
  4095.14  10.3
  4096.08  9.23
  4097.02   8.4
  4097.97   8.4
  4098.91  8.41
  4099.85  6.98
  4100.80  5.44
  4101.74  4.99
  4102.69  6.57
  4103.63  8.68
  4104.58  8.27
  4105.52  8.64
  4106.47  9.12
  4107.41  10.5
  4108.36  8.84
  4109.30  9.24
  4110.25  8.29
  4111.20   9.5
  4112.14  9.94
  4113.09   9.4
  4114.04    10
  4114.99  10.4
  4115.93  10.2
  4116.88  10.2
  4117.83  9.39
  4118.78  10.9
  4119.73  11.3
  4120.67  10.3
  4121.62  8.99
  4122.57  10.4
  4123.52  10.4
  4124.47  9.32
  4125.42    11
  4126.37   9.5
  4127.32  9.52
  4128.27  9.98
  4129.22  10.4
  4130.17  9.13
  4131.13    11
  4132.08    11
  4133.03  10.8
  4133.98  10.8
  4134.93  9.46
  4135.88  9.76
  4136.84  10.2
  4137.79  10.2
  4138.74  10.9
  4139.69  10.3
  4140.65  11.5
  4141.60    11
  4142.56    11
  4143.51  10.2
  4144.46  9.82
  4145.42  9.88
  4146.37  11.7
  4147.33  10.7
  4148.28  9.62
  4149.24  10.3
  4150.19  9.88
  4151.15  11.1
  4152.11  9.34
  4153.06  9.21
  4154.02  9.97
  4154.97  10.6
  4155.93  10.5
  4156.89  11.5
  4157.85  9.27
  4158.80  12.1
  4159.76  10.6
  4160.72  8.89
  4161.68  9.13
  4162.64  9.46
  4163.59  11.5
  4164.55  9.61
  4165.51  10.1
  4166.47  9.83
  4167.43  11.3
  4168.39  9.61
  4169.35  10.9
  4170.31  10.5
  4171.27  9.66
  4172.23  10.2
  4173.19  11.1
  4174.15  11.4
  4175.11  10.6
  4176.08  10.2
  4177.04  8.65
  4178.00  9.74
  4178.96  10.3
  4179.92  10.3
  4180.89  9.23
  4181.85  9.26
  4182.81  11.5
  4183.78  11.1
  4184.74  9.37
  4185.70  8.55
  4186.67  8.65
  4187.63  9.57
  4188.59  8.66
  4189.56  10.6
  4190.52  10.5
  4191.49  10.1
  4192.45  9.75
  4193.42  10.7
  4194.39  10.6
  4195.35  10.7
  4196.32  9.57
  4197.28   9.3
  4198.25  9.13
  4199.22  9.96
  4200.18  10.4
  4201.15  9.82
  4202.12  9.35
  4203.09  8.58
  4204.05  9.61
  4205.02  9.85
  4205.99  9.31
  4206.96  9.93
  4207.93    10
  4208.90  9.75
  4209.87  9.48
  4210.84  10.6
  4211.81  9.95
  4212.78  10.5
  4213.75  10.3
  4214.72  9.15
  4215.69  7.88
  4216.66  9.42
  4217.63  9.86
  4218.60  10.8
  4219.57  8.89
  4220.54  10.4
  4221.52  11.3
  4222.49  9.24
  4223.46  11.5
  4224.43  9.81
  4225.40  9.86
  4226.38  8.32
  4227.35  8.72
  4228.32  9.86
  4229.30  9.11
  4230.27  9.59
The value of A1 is 1.06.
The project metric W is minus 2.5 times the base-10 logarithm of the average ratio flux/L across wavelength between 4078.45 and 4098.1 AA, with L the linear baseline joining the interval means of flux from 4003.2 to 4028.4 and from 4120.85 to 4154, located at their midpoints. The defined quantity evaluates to 0.03 mag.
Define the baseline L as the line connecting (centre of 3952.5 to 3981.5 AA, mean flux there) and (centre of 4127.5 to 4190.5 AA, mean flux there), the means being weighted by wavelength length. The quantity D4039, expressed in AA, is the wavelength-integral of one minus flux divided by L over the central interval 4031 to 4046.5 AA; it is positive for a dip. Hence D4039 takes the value -2.5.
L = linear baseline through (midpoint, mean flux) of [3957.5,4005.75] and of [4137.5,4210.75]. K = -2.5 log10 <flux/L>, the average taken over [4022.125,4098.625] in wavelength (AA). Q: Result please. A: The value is -0.06 mag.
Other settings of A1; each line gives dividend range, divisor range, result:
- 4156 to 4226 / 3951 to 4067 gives 1.12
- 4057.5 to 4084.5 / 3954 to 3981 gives 1.32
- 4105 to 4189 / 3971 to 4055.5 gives 1.06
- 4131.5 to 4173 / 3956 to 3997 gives 1.26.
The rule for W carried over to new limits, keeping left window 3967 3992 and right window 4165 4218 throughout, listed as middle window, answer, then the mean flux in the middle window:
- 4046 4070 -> -0.12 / 10.2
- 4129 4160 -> -0.08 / 10.4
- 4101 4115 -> 0.09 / 8.71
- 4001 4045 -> -0.15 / 10.3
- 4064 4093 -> -0.11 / 10.3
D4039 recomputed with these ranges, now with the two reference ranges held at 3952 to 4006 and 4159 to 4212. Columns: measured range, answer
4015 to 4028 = -1.15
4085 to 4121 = 1.26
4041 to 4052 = -1.04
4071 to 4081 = -0.81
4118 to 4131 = -0.47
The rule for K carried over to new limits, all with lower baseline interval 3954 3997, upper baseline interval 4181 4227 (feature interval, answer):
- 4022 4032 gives -0.10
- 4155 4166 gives -0.07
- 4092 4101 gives 0.10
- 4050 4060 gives -0.08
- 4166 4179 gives -0.06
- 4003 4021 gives -0.13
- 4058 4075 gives -0.12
